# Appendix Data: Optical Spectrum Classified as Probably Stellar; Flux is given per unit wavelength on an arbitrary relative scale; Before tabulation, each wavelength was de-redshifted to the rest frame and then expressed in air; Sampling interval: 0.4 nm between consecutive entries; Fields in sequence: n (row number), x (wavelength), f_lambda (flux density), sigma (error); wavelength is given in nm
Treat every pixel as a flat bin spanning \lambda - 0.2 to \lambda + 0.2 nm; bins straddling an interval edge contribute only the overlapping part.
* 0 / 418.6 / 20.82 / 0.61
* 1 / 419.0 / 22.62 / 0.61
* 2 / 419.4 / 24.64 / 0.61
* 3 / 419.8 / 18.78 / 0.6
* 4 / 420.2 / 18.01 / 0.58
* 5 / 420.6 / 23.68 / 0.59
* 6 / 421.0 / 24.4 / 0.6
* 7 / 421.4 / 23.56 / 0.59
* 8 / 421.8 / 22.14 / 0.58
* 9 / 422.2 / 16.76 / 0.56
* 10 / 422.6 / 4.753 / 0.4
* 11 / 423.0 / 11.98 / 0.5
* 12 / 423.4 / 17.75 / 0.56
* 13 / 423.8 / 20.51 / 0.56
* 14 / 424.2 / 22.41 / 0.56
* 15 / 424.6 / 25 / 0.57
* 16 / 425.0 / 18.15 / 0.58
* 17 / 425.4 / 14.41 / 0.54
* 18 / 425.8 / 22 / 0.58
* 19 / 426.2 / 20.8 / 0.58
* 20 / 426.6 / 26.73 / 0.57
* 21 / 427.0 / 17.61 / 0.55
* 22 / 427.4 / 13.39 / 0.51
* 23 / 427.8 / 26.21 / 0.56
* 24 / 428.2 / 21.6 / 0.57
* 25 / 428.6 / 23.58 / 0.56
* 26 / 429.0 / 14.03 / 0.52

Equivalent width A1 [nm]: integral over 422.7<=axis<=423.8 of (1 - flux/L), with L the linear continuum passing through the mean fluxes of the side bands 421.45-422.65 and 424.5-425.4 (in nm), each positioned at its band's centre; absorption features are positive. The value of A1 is 0.19 nm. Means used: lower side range 16.9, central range 15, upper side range 19.6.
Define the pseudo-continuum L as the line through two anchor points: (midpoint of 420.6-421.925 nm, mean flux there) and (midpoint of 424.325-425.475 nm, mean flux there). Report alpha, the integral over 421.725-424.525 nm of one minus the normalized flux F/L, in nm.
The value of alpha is 0.62 nm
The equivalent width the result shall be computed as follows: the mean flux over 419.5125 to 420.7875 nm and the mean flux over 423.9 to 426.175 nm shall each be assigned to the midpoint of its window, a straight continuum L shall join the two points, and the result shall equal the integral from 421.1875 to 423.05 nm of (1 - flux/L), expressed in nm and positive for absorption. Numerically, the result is 0.39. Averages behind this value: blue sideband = 20.4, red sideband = 20.4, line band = 16.2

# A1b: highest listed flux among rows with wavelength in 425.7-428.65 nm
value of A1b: 26.73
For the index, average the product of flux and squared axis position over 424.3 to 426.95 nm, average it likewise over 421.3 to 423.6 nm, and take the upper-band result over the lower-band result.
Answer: 1.3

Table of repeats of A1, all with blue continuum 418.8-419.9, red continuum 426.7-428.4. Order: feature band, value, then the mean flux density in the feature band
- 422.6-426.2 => 0.44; 18.3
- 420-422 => -0.05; 22.4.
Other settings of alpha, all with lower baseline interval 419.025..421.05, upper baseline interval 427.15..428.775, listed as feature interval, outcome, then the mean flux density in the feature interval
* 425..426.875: 0.06 nm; 20.5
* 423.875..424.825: -0.08 nm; 23.1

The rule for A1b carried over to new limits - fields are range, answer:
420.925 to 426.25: 25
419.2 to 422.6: 24.64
